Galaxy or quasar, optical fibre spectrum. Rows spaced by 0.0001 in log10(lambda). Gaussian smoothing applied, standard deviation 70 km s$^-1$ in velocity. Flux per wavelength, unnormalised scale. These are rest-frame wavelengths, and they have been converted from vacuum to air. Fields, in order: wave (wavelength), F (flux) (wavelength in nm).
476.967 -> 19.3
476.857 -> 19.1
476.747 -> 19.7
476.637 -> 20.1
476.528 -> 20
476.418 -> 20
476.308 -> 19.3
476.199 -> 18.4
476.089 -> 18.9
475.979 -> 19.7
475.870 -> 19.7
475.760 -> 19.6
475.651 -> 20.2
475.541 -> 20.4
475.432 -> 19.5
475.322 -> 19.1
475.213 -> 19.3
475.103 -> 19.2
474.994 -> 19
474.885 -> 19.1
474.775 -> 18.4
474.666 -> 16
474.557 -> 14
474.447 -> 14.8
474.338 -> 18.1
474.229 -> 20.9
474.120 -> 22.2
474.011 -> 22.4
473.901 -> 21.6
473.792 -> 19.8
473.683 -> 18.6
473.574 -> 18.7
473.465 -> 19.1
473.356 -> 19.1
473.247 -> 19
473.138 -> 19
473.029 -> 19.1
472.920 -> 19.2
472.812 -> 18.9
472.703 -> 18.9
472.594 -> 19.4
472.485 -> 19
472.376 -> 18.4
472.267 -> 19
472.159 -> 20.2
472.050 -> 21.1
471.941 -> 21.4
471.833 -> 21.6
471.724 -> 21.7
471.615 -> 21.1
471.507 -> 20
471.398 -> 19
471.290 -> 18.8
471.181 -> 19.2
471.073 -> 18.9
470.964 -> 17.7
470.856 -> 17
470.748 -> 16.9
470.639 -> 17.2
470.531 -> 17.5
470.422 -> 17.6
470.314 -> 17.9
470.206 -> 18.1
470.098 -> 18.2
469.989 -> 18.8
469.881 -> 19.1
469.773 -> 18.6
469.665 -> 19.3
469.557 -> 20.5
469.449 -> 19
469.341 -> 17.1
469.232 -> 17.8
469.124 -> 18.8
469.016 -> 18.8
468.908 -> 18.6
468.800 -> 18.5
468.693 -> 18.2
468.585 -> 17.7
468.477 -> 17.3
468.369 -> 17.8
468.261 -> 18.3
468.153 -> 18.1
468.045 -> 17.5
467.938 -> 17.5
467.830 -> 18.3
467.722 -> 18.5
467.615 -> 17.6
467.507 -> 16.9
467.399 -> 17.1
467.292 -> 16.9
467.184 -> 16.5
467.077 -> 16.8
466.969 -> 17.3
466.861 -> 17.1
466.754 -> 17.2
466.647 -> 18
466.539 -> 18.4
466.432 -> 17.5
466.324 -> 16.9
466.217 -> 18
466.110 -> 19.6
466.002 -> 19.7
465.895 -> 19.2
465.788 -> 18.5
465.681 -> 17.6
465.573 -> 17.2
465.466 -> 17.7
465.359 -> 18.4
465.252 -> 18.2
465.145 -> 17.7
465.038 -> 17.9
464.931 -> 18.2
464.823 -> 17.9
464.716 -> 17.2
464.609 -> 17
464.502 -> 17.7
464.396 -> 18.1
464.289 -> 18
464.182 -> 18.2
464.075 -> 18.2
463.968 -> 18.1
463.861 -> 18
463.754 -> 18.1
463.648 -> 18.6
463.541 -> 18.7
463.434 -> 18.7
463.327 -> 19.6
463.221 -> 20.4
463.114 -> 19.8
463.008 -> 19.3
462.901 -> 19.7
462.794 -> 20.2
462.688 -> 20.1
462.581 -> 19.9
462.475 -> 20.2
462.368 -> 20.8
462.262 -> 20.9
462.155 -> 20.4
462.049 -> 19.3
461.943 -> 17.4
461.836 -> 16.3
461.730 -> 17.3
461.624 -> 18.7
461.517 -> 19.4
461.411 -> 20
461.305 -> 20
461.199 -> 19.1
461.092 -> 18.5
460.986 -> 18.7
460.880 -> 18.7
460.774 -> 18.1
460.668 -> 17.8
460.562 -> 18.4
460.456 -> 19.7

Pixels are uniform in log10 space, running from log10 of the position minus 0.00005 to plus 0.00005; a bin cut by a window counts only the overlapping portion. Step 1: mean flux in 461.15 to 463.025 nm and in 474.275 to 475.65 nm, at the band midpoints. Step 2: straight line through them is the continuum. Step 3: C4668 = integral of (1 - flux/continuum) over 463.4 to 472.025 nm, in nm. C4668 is 0.278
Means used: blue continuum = 19.4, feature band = 18.2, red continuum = 18.2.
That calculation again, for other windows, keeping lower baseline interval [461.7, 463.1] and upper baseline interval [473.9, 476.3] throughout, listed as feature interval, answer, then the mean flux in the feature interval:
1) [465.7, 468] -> 0.18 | 17.8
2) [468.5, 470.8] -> 0.11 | 18.3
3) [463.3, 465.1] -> 0.12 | 18.1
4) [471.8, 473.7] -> -0.03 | 19.4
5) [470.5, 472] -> 0.00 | 19.2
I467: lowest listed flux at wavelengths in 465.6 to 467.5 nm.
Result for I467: 16.5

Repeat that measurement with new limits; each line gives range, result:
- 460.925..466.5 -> 16.3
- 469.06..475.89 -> 14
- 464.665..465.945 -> 17.2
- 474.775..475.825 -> 19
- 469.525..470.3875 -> 17.9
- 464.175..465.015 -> 17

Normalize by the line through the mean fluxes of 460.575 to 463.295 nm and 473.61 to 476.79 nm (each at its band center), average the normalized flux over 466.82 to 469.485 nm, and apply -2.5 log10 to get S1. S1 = 0.087 mag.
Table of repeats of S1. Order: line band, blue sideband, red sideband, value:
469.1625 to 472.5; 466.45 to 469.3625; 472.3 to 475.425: -0.036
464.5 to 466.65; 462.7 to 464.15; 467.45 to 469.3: 0.033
